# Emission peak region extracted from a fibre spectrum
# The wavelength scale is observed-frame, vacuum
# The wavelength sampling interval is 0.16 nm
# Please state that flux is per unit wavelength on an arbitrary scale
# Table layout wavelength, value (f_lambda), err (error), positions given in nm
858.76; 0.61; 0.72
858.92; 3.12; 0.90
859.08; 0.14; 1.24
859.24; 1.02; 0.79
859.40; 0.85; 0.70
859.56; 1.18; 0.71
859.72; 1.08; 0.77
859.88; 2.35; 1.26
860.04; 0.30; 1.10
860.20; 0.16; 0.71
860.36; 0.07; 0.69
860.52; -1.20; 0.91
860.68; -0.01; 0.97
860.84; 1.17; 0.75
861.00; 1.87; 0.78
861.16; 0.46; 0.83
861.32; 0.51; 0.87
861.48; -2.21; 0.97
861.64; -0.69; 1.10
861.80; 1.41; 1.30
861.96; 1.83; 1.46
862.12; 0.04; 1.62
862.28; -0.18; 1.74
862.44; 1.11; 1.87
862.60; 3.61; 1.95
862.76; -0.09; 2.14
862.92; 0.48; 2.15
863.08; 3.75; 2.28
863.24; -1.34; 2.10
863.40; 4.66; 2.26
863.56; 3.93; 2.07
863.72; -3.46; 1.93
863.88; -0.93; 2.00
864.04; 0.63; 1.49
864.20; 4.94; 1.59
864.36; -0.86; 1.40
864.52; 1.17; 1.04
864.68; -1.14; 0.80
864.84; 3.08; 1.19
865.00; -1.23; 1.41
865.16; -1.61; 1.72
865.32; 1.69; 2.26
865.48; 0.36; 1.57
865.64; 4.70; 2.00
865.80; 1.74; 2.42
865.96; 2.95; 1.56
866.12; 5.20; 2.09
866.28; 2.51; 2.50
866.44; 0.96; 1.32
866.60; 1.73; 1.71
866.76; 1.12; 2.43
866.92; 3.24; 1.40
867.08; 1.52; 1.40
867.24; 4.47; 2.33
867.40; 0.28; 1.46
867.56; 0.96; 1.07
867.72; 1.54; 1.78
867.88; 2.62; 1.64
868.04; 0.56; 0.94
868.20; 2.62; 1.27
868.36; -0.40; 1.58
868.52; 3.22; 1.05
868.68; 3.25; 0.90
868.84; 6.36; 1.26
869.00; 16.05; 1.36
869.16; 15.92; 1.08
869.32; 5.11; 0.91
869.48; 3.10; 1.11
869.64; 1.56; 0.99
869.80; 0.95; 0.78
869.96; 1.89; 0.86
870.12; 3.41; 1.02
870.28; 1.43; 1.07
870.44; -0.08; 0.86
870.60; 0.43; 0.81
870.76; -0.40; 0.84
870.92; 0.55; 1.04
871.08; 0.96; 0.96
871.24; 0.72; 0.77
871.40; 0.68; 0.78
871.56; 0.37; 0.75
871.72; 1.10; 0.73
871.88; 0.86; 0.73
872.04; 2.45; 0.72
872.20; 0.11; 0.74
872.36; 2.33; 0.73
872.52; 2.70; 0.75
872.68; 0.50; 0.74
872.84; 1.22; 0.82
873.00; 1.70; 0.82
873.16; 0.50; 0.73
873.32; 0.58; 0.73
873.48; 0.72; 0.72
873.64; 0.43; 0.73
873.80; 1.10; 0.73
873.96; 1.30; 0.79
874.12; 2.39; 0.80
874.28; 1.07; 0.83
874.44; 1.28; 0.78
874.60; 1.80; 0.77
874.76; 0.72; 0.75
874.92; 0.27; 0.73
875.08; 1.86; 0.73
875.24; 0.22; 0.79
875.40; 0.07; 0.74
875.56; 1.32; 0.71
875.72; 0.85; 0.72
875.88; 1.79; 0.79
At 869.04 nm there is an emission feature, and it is H-beta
